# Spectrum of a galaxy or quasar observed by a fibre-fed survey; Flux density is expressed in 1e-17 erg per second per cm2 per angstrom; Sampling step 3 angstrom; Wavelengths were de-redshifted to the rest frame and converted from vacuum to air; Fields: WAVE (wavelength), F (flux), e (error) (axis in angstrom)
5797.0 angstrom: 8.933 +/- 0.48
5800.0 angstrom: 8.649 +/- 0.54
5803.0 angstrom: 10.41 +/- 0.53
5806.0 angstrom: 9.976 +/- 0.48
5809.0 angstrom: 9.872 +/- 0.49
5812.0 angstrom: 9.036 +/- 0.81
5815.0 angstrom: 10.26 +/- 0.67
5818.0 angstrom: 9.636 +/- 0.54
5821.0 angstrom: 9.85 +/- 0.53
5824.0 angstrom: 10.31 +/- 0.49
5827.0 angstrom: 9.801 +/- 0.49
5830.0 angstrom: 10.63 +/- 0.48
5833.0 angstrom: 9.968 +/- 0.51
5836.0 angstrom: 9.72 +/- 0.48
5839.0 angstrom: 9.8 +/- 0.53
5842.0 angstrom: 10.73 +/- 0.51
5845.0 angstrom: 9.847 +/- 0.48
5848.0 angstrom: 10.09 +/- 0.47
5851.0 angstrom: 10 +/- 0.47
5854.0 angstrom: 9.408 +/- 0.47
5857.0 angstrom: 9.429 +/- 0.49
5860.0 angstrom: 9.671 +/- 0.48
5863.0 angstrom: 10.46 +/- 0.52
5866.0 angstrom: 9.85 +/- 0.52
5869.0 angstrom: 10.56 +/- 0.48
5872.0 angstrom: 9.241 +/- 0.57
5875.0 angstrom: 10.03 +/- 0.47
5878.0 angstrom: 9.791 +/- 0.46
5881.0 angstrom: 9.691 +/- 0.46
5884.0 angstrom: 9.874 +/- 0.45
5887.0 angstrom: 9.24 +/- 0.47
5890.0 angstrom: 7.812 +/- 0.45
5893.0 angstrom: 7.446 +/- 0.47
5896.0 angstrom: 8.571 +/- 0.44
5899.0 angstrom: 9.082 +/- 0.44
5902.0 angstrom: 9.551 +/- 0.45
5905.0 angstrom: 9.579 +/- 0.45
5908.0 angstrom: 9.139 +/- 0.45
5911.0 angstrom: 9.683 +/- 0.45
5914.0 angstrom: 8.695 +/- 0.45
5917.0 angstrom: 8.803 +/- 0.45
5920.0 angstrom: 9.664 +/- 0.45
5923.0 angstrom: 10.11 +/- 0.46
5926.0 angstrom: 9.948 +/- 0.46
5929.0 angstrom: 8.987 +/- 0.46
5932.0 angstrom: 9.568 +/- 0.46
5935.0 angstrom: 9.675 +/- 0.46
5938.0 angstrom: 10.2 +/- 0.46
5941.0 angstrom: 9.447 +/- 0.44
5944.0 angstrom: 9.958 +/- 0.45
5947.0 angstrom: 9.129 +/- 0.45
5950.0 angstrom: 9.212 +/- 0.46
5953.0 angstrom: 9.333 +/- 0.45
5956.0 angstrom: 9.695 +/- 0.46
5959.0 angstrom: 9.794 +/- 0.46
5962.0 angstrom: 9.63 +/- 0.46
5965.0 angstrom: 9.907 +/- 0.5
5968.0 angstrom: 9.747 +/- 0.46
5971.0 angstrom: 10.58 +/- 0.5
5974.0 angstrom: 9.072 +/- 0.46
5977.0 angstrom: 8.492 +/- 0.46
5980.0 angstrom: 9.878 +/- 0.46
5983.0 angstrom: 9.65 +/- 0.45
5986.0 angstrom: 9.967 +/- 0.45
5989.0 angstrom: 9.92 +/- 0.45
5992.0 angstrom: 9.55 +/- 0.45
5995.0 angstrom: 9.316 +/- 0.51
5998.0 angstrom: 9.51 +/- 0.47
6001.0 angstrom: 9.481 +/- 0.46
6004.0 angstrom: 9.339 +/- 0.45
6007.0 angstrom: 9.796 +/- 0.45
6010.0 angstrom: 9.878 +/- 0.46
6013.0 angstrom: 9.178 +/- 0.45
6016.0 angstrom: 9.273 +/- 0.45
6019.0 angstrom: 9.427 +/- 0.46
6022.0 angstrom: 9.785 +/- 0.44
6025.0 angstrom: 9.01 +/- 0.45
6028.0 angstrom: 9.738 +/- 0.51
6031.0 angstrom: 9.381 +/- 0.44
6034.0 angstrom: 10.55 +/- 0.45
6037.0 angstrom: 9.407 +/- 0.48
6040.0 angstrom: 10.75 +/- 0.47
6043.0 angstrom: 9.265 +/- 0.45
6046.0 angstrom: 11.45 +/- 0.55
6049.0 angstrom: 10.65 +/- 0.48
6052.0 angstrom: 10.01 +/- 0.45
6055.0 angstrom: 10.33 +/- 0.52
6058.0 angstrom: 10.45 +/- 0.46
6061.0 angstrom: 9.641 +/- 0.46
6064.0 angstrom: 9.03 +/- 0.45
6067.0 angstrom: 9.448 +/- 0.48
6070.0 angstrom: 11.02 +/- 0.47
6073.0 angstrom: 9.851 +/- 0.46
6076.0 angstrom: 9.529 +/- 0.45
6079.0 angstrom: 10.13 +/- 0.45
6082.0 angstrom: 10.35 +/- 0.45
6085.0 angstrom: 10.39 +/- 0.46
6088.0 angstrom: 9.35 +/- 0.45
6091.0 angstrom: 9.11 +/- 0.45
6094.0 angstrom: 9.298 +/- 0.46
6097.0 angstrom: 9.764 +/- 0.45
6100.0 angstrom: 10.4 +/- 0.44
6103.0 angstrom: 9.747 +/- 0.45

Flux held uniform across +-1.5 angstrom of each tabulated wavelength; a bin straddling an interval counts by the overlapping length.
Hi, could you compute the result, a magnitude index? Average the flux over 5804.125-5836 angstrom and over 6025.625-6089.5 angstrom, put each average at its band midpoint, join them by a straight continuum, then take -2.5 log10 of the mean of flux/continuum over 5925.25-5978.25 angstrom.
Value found 0.04 mag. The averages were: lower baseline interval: 9.93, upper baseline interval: 10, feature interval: 9.58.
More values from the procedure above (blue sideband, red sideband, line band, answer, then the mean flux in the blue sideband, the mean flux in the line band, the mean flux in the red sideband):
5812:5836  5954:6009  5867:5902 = 0.069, 9.98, 9.24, 9.63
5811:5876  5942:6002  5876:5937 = 0.057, 9.93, 9.26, 9.59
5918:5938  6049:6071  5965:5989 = 0.016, 9.68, 9.66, 10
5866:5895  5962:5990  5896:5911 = 0.013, 9.31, 9.3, 9.68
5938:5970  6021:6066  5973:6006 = 0.032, 9.63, 9.48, 9.96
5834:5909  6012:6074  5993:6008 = 0.037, 9.55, 9.48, 9.89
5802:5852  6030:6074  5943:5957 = 0.068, 9.99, 9.44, 10.1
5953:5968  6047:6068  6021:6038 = 0.029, 9.71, 9.65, 9.98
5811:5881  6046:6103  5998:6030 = 0.052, 9.92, 9.49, 9.97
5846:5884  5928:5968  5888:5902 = 0.162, 9.85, 8.41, 9.59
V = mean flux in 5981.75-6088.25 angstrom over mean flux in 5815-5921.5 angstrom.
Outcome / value 1.0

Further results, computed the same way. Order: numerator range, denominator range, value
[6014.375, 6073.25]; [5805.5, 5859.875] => 1.00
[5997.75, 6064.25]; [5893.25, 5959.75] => 1.04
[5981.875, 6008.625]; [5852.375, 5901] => 1.02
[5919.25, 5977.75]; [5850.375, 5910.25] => 1.02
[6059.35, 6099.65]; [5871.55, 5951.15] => 1.05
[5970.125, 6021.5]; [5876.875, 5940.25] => 1.03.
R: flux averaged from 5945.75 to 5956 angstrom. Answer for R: 9.3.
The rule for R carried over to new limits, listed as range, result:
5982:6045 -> 9.64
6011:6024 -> 9.42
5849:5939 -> 9.46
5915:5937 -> 9.53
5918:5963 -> 9.61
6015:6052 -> 9.9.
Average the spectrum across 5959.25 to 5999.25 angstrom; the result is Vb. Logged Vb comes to 9.64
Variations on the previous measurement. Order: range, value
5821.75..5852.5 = 10.1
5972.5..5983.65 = 9.24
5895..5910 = 9.22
